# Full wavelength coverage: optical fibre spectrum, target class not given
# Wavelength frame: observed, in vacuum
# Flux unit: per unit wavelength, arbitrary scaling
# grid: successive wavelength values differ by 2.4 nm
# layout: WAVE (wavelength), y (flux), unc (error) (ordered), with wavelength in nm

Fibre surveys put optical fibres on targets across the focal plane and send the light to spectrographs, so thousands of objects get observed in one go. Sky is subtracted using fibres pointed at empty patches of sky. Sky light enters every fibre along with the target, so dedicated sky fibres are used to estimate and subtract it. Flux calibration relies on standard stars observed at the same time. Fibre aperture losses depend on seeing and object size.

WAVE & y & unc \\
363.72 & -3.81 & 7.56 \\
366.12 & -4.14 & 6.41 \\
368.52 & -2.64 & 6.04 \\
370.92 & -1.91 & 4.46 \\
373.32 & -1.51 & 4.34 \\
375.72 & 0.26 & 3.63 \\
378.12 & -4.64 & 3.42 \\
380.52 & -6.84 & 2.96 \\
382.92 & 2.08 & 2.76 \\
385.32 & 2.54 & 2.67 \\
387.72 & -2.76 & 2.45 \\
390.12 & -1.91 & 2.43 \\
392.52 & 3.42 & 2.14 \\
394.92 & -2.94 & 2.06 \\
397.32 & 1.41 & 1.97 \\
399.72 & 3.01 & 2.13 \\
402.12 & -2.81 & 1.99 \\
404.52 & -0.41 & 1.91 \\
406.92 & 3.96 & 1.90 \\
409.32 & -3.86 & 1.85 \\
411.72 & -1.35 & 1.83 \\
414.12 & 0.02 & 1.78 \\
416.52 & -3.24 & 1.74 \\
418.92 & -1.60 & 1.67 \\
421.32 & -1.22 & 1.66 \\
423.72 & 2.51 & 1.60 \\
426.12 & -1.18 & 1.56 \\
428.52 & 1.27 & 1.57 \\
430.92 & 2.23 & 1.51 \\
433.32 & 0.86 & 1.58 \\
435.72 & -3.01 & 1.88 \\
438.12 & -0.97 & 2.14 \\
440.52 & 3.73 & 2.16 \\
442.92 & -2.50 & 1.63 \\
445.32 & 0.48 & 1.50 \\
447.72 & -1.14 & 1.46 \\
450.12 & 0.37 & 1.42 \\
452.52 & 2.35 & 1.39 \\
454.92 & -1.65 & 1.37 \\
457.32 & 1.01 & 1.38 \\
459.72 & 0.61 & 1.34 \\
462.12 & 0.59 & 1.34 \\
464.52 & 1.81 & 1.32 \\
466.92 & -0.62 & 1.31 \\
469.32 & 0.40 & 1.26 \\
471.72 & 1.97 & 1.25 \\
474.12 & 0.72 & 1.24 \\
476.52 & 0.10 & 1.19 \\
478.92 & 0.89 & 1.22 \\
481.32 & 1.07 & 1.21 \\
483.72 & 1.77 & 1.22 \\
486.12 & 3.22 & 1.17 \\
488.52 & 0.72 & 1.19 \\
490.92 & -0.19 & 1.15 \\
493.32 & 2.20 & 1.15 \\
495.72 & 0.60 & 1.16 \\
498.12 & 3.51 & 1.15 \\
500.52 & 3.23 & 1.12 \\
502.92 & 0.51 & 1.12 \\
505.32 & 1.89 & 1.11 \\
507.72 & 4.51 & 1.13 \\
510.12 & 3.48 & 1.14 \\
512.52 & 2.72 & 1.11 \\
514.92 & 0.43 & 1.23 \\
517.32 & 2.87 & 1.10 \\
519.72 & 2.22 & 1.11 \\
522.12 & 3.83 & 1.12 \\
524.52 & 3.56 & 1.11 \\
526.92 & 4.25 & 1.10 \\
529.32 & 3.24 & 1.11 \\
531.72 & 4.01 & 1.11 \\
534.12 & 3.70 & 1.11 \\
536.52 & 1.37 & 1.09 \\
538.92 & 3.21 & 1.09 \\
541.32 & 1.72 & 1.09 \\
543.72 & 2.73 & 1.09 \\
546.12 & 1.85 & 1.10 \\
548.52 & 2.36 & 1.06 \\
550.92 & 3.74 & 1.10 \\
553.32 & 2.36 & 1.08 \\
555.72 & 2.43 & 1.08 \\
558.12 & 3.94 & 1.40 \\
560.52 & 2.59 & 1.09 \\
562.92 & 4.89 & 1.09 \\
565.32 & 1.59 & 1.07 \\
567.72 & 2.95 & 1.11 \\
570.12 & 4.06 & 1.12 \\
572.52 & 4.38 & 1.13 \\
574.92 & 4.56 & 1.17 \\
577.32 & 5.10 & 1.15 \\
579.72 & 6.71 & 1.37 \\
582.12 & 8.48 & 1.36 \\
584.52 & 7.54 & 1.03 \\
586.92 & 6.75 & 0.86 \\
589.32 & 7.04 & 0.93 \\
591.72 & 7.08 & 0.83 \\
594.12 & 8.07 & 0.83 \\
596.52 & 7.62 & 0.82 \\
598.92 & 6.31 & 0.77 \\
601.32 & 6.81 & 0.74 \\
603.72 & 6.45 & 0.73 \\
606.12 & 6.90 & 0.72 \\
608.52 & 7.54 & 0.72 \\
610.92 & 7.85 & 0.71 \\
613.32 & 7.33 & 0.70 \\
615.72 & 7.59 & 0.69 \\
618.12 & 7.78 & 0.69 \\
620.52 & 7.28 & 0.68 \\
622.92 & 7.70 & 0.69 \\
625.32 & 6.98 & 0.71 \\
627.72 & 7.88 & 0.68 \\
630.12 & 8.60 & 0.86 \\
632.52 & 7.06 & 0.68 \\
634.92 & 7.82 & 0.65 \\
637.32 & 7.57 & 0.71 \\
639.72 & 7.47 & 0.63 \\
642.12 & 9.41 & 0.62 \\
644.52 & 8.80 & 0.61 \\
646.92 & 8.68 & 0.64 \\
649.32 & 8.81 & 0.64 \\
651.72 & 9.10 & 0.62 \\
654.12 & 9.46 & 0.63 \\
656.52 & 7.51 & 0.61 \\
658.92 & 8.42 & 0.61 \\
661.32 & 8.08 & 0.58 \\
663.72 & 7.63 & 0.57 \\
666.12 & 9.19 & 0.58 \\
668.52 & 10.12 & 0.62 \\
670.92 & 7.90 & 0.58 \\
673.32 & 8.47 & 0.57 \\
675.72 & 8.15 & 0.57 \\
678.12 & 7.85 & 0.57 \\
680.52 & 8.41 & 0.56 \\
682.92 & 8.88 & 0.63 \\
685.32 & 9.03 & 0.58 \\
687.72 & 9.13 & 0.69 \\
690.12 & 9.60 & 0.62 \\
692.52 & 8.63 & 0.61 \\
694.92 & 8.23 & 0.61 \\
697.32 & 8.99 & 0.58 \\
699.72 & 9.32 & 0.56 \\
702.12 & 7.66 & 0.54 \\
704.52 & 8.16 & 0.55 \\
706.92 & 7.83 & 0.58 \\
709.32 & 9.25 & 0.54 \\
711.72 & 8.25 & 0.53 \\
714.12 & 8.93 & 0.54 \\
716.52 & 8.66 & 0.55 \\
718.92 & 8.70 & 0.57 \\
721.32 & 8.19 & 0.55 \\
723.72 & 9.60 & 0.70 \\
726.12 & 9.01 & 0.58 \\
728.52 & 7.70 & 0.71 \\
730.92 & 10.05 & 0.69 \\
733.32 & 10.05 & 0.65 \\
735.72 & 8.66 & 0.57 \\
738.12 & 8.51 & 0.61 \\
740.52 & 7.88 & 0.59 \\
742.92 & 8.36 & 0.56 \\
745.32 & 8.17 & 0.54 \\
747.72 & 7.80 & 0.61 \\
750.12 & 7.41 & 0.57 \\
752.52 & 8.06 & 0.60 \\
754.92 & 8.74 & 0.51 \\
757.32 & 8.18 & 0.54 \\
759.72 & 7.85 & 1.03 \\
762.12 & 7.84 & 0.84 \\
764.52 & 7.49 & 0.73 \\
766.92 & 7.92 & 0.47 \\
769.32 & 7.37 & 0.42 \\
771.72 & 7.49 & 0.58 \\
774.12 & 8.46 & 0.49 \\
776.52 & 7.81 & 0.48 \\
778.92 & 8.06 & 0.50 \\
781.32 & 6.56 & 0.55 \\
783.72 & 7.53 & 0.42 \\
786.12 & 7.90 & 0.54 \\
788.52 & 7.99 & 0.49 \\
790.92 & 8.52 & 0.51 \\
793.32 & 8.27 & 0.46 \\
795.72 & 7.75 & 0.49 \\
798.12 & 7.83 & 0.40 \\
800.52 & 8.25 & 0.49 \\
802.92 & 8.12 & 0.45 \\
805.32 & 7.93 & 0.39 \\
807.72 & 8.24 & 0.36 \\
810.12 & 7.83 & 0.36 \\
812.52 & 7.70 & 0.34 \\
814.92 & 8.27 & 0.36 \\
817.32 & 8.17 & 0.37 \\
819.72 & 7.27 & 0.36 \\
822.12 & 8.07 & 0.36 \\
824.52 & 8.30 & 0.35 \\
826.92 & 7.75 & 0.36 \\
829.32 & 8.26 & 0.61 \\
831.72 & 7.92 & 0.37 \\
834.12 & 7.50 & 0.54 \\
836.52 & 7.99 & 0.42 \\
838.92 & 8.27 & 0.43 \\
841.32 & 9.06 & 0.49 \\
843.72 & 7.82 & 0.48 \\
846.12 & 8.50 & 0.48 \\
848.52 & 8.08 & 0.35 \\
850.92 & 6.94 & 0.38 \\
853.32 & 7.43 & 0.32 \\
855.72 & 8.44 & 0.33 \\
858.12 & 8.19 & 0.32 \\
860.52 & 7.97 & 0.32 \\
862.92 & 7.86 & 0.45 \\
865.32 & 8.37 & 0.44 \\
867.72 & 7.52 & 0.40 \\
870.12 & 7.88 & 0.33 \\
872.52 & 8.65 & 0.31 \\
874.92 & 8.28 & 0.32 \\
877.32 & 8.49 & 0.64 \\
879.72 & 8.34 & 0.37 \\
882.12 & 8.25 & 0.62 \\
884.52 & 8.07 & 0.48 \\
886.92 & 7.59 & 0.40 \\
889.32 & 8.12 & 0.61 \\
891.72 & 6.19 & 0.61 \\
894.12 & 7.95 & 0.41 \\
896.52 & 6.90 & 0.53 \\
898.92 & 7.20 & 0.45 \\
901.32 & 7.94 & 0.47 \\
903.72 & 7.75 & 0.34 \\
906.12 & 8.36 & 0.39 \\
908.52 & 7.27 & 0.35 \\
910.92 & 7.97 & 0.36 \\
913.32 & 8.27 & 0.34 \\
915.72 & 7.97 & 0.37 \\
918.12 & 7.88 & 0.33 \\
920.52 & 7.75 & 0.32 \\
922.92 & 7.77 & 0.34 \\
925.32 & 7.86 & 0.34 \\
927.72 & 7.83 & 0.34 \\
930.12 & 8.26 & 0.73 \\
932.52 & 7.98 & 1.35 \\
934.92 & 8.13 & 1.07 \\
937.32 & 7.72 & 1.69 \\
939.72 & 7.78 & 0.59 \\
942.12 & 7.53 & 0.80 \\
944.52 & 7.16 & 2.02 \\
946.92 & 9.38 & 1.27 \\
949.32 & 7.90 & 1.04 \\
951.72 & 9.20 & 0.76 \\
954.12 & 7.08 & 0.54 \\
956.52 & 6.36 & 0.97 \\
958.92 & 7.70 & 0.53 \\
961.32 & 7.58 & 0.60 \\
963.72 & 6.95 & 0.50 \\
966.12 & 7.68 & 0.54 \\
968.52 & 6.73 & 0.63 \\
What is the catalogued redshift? 0.45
